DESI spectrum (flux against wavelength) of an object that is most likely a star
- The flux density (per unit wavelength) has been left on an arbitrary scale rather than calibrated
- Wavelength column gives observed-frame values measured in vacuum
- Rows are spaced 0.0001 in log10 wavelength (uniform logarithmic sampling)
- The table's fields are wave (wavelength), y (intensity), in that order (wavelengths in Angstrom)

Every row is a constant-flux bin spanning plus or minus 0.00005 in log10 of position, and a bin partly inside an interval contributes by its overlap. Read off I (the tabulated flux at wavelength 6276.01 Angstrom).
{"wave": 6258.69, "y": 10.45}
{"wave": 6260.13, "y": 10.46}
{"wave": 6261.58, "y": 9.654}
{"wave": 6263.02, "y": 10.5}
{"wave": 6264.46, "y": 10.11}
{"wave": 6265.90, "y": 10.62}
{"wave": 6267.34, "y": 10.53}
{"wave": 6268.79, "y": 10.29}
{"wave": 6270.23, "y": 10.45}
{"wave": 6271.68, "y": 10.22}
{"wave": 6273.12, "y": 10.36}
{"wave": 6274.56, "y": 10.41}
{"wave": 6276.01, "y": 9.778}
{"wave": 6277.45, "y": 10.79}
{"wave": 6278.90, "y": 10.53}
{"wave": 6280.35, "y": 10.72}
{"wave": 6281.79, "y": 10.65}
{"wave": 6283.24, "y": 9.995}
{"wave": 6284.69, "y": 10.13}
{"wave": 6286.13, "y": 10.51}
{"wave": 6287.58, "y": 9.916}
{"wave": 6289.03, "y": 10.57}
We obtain 9.778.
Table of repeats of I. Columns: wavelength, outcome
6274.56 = 10.41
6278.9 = 10.53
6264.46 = 10.11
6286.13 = 10.51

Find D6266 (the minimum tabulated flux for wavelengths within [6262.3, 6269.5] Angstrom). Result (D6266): 10.11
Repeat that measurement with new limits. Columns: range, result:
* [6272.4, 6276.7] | 9.778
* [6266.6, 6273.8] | 10.22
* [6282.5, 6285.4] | 9.995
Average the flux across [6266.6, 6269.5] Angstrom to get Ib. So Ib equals 10.4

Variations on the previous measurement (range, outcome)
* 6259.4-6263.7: 10.2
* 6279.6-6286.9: 10.4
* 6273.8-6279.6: 10.4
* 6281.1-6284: 10.3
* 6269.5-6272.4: 10.3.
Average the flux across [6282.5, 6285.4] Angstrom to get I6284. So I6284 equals 10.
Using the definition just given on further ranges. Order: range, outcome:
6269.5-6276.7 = 10.2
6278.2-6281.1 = 10.6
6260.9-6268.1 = 10.3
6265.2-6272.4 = 10.4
